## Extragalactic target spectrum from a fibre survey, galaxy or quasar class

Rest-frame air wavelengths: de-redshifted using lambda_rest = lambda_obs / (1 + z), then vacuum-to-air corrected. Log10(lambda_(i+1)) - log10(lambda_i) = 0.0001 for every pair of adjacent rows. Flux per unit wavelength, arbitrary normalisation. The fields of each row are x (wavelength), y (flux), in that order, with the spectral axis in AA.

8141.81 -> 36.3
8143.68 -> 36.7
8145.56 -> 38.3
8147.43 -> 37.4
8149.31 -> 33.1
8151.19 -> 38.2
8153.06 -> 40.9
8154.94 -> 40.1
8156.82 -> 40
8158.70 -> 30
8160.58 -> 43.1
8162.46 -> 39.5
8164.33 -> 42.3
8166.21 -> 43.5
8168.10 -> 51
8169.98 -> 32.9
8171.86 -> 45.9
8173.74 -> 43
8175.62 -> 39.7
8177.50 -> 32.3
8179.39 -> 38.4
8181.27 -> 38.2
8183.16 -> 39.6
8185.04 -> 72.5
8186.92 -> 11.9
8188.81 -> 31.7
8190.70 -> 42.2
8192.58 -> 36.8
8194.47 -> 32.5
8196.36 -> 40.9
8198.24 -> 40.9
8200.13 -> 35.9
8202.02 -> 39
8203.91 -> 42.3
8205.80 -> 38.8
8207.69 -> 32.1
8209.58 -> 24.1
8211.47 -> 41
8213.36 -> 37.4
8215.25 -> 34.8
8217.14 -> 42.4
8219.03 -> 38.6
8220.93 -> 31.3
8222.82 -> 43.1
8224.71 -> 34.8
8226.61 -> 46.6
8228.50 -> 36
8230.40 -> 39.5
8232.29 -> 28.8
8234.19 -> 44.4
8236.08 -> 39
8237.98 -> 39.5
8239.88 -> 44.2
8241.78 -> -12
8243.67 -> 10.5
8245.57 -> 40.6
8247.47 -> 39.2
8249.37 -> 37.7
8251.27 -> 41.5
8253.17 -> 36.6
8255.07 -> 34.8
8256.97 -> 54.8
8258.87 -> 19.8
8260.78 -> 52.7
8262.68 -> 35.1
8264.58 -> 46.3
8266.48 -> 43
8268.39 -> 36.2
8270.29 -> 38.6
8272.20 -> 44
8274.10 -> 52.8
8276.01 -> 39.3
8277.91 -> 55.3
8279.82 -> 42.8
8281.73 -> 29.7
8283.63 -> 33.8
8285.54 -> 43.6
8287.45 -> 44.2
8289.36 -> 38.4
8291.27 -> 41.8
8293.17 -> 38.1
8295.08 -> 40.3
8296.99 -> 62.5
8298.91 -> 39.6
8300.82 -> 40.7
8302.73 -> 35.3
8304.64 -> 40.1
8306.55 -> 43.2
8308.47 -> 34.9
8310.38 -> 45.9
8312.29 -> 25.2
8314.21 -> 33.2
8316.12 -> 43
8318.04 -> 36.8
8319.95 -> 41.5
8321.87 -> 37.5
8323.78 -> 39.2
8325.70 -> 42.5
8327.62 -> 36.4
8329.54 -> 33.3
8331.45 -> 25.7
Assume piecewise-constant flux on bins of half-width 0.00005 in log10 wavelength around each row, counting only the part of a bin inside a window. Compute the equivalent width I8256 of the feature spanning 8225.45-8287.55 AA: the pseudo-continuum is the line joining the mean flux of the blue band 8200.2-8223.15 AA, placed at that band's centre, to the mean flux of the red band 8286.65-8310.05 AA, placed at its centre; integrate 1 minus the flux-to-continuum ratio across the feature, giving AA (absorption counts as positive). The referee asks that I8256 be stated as 2.1 AA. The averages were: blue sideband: 36.9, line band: 38.1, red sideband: 41.7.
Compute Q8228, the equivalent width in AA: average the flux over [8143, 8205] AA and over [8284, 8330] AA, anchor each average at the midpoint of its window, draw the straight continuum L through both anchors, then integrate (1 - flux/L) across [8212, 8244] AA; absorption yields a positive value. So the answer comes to 3.92 AA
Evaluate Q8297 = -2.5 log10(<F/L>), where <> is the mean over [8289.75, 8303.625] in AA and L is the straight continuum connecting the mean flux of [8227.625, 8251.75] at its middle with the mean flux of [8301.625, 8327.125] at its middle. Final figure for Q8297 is -0.15 mag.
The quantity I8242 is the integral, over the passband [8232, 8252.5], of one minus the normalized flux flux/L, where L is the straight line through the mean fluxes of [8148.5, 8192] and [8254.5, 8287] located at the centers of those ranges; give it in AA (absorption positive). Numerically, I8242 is 4.3 AA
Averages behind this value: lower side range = 39.6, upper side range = 41.4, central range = 32.3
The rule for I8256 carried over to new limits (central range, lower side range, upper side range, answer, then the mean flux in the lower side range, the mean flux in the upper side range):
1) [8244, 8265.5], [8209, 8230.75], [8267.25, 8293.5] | 0.4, 37.6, 41.4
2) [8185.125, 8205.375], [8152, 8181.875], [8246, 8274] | 1.6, 40.1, 40.4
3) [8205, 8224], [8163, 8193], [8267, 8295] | 2.0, 40.2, 41.3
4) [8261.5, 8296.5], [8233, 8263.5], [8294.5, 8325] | -4.0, 34.8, 39.9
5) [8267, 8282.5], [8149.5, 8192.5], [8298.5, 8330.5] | -1.6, 39.7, 38.1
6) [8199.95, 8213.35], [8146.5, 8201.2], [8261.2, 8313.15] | 1.2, 39.1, 41.3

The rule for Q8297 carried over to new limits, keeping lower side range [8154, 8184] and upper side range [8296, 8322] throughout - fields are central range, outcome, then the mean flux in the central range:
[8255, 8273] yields -0.02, 40.8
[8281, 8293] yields 0.03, 38.7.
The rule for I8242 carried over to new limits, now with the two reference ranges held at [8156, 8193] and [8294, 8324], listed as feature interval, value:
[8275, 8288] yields -0.4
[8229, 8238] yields 0.4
